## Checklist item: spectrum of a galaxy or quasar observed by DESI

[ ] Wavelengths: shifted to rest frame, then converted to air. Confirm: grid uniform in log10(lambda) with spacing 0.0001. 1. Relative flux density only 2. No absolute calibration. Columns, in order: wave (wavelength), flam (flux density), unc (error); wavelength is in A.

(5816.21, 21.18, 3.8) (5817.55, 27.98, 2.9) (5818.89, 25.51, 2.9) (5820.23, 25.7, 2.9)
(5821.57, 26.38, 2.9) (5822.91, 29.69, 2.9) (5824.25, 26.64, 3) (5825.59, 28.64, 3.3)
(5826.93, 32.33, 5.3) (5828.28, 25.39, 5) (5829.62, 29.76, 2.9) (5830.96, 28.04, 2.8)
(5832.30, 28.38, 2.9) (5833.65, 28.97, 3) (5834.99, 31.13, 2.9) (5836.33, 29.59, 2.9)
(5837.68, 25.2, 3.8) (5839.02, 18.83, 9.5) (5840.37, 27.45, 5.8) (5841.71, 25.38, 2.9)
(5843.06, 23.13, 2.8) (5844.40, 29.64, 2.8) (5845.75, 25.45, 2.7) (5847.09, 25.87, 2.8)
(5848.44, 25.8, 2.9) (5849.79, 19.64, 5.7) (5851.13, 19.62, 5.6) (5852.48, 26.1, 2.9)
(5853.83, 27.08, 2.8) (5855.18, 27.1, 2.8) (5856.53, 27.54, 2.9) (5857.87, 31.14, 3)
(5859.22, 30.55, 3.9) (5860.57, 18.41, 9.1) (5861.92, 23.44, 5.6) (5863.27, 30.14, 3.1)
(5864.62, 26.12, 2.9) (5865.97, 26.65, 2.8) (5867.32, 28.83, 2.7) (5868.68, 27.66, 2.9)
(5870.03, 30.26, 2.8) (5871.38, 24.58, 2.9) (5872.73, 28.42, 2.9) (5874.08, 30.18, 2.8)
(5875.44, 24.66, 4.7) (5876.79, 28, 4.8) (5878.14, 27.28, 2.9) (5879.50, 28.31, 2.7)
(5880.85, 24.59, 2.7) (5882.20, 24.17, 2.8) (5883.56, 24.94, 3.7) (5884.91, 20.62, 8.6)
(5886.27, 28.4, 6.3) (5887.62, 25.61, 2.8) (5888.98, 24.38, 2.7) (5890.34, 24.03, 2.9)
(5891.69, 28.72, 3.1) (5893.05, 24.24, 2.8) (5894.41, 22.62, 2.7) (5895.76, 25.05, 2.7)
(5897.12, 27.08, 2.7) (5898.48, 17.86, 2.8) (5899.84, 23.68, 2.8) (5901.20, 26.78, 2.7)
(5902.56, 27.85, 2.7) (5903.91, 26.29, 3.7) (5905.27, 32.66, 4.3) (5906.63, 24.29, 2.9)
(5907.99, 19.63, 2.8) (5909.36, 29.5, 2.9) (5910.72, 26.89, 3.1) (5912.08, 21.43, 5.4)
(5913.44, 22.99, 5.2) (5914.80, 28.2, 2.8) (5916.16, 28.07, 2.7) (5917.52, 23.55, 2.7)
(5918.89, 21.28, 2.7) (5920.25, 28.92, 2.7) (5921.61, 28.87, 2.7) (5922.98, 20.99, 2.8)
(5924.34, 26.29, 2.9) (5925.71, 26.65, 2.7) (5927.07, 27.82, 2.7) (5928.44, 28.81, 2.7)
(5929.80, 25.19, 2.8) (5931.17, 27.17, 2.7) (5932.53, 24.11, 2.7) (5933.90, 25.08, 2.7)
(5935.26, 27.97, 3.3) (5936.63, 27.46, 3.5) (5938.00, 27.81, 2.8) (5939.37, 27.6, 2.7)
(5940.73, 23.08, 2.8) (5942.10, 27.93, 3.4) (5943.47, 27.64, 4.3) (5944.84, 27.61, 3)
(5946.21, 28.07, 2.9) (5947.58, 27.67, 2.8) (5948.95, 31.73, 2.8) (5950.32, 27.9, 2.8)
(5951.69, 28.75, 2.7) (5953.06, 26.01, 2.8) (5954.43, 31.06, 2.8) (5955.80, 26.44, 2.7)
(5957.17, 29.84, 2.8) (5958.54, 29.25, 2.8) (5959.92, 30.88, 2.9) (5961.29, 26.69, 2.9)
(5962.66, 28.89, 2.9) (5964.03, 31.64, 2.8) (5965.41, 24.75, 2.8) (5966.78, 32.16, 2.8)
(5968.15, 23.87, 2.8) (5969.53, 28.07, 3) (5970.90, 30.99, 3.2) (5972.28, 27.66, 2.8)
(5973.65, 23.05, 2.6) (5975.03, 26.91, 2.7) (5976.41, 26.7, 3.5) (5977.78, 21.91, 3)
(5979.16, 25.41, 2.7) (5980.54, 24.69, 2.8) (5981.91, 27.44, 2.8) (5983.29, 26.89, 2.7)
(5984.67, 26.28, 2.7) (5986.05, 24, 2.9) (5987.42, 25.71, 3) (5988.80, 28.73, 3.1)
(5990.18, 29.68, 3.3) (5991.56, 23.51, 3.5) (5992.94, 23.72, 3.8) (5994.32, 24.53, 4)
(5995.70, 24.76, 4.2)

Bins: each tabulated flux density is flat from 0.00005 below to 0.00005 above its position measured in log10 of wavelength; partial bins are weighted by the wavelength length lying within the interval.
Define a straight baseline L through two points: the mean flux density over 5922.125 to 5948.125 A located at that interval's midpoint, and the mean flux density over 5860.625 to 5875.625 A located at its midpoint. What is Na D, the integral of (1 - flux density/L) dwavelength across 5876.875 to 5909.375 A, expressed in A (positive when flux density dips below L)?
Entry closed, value 1.9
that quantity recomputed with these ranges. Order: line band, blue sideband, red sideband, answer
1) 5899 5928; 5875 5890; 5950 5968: 1.1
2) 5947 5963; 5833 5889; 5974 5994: -1.8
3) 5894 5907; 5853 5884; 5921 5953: 0.7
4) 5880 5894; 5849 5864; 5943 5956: 0.8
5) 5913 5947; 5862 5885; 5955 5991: 0.9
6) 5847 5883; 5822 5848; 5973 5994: 0.8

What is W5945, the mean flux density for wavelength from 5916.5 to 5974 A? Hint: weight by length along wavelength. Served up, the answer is 27.3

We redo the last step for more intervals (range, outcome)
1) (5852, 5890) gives 26.6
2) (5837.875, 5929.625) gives 25.8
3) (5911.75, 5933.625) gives 25.7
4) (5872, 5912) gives 25.7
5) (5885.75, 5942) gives 25.7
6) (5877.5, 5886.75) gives 25.4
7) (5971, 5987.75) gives 25.7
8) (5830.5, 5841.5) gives 27.1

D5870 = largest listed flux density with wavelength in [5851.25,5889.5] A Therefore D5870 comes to 31.14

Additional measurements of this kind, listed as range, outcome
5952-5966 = 31.64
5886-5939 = 32.66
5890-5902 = 28.72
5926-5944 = 28.81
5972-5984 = 27.66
